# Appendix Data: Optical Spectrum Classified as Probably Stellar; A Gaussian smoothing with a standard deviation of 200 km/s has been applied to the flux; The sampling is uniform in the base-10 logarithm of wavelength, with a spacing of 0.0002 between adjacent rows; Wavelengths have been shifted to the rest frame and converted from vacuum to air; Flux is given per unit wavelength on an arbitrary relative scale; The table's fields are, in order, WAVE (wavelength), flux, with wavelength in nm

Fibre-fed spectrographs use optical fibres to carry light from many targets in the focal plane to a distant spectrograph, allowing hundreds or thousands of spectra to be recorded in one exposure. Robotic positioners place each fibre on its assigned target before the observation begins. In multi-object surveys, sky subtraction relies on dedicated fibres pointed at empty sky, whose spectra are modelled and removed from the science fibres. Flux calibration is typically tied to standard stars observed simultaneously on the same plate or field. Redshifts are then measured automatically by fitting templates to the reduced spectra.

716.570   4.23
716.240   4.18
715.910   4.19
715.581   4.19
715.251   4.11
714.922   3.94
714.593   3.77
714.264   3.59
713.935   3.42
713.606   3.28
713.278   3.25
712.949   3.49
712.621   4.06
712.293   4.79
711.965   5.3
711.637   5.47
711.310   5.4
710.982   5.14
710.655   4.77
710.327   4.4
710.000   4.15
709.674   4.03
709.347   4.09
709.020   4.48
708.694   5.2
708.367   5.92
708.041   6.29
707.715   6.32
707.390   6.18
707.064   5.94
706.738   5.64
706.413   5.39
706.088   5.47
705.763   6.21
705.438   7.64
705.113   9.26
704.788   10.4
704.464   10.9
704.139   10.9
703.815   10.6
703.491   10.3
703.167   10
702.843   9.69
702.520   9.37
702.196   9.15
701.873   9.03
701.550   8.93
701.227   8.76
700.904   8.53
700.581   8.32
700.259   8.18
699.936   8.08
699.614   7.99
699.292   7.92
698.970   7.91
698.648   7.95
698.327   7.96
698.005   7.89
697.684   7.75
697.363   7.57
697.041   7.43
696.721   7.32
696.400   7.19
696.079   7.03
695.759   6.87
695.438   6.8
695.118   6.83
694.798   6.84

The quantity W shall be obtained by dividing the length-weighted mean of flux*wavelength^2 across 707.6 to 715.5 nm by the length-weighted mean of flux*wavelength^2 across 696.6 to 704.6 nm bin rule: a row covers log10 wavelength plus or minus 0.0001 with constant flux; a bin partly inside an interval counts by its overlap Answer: 0.53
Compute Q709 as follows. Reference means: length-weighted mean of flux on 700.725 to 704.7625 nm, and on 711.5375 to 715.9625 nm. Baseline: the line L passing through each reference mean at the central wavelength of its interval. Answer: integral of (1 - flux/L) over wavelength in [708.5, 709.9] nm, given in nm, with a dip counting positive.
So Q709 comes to 0.42 nm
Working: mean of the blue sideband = 9.7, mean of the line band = 4.47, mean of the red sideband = 4.04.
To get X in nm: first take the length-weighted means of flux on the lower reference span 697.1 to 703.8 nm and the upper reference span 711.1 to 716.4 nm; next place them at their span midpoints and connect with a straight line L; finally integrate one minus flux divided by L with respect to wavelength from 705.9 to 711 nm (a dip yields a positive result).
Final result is 0.62 nm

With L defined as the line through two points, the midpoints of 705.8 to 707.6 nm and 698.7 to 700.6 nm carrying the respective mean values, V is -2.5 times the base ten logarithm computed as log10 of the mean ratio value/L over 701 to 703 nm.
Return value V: -0.25 mag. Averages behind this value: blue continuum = 8.04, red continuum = 5.78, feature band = 9.14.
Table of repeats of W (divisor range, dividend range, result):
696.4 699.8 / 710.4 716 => 0.57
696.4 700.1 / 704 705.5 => 1.30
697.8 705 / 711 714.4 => 0.49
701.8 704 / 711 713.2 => 0.50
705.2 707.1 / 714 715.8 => 0.65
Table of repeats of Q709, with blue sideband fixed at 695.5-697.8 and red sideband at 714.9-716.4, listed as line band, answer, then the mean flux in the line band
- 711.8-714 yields 0.31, 3.96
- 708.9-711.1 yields 0.28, 4.42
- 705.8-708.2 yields -0.15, 5.91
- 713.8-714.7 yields 0.16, 3.59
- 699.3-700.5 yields -0.24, 8.08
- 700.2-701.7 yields -0.46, 8.57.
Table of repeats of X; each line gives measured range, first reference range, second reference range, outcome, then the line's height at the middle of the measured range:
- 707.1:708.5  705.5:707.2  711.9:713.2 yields -0.177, 5.47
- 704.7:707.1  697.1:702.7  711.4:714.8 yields -0.196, 6.38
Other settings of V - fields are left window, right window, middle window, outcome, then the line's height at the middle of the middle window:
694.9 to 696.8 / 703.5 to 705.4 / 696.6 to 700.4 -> 0.019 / 7.98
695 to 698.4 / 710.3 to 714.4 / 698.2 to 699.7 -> -0.155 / 6.89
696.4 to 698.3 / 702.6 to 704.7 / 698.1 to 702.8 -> 0.061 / 8.95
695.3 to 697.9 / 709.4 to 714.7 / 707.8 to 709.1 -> -0.126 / 4.97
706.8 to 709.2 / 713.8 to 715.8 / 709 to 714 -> 0.097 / 4.77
